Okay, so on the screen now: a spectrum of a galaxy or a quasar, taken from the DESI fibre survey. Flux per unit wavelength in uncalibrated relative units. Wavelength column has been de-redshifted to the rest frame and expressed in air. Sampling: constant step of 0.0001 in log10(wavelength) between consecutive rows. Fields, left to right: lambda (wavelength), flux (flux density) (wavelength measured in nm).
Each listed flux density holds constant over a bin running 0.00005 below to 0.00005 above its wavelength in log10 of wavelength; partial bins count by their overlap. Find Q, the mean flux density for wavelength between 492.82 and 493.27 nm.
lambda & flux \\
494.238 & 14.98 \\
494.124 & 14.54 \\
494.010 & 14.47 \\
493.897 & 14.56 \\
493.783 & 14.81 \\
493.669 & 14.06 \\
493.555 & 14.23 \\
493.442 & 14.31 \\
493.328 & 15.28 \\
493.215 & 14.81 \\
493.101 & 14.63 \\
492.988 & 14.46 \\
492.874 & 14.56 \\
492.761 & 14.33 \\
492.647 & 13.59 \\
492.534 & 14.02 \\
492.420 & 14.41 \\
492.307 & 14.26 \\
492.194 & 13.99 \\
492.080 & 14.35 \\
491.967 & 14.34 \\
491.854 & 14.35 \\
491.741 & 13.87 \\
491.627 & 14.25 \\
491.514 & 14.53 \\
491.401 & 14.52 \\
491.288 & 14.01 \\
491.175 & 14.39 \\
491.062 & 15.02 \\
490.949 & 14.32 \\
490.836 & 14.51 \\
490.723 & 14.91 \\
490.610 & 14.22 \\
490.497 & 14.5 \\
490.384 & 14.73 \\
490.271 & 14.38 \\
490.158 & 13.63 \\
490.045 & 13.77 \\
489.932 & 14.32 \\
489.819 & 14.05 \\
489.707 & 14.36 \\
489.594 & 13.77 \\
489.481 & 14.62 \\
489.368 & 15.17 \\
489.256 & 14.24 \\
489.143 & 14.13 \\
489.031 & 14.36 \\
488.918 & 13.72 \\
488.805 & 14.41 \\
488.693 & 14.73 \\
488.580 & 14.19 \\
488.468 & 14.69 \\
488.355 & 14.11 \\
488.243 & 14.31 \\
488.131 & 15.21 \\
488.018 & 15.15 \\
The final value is 14.6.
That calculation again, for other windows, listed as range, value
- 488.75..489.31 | 14.2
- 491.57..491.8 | 14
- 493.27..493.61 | 14.6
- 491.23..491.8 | 14.2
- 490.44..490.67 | 14.4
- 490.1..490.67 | 14.3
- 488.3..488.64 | 14.3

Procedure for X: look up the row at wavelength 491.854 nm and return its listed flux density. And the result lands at 14.35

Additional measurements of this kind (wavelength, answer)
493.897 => 14.56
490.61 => 14.22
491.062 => 15.02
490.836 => 14.51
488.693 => 14.73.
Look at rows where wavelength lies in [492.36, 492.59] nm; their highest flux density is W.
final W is 14.41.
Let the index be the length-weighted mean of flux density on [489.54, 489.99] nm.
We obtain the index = 14.1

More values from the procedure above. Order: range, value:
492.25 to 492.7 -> 14.1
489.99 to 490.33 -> 13.9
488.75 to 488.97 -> 14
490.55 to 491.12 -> 14.6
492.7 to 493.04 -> 14.4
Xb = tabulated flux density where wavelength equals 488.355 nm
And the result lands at 14.11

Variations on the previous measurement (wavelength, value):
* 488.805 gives 14.41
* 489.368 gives 15.17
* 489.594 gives 13.77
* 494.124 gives 14.54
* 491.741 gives 13.87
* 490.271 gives 14.38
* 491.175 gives 14.39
